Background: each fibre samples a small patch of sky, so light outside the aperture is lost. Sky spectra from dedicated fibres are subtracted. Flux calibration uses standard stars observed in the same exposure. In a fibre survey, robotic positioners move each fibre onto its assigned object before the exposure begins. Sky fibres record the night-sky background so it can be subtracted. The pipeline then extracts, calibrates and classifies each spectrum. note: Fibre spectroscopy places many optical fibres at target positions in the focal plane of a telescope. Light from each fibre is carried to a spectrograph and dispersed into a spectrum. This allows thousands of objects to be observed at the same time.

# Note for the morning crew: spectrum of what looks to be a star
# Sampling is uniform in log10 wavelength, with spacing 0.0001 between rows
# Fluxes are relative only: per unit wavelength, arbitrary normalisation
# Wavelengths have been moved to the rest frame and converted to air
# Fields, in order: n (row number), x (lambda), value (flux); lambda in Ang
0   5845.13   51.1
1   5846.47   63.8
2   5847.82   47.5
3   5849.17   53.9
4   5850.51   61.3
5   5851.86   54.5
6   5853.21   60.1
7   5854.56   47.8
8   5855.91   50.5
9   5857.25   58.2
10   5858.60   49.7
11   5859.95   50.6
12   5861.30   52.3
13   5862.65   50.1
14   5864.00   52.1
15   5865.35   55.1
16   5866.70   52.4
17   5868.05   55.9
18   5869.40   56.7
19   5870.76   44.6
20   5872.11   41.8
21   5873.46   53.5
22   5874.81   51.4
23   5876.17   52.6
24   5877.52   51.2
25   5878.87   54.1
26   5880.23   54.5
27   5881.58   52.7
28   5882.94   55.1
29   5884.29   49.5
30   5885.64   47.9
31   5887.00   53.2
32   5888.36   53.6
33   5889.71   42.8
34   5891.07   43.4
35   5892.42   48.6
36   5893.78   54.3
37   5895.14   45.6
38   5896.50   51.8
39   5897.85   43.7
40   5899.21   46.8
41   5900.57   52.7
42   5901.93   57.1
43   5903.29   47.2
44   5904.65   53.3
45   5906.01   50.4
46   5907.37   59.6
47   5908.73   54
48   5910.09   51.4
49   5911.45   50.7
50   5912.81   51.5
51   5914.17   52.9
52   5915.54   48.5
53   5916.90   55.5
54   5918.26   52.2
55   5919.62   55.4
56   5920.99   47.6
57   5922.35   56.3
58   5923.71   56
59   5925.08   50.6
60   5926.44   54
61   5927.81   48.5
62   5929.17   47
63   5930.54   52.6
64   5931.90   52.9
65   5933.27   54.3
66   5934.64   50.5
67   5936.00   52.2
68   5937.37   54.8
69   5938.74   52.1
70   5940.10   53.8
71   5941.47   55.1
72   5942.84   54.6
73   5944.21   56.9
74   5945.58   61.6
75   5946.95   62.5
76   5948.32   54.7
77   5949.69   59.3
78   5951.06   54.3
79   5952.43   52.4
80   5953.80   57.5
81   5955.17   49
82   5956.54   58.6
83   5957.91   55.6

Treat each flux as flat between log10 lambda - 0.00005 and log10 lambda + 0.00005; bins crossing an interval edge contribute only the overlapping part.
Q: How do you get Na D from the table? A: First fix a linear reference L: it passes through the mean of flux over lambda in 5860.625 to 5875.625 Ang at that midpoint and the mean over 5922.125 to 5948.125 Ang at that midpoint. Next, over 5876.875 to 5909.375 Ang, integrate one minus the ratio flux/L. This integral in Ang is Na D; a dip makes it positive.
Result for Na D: 0.9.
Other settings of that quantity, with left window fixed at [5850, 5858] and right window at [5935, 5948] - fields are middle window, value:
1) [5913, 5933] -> 1.3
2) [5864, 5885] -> 1.2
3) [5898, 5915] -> 1.1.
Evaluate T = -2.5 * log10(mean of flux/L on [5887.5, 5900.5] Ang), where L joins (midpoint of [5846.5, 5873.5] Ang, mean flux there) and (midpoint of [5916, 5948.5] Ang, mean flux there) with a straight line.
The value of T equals 0.108 mag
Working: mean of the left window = 52.7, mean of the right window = 53.8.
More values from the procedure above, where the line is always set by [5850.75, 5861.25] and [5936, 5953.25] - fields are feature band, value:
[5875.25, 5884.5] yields 0.022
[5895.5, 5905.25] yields 0.091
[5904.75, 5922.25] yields 0.047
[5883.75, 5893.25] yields 0.121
